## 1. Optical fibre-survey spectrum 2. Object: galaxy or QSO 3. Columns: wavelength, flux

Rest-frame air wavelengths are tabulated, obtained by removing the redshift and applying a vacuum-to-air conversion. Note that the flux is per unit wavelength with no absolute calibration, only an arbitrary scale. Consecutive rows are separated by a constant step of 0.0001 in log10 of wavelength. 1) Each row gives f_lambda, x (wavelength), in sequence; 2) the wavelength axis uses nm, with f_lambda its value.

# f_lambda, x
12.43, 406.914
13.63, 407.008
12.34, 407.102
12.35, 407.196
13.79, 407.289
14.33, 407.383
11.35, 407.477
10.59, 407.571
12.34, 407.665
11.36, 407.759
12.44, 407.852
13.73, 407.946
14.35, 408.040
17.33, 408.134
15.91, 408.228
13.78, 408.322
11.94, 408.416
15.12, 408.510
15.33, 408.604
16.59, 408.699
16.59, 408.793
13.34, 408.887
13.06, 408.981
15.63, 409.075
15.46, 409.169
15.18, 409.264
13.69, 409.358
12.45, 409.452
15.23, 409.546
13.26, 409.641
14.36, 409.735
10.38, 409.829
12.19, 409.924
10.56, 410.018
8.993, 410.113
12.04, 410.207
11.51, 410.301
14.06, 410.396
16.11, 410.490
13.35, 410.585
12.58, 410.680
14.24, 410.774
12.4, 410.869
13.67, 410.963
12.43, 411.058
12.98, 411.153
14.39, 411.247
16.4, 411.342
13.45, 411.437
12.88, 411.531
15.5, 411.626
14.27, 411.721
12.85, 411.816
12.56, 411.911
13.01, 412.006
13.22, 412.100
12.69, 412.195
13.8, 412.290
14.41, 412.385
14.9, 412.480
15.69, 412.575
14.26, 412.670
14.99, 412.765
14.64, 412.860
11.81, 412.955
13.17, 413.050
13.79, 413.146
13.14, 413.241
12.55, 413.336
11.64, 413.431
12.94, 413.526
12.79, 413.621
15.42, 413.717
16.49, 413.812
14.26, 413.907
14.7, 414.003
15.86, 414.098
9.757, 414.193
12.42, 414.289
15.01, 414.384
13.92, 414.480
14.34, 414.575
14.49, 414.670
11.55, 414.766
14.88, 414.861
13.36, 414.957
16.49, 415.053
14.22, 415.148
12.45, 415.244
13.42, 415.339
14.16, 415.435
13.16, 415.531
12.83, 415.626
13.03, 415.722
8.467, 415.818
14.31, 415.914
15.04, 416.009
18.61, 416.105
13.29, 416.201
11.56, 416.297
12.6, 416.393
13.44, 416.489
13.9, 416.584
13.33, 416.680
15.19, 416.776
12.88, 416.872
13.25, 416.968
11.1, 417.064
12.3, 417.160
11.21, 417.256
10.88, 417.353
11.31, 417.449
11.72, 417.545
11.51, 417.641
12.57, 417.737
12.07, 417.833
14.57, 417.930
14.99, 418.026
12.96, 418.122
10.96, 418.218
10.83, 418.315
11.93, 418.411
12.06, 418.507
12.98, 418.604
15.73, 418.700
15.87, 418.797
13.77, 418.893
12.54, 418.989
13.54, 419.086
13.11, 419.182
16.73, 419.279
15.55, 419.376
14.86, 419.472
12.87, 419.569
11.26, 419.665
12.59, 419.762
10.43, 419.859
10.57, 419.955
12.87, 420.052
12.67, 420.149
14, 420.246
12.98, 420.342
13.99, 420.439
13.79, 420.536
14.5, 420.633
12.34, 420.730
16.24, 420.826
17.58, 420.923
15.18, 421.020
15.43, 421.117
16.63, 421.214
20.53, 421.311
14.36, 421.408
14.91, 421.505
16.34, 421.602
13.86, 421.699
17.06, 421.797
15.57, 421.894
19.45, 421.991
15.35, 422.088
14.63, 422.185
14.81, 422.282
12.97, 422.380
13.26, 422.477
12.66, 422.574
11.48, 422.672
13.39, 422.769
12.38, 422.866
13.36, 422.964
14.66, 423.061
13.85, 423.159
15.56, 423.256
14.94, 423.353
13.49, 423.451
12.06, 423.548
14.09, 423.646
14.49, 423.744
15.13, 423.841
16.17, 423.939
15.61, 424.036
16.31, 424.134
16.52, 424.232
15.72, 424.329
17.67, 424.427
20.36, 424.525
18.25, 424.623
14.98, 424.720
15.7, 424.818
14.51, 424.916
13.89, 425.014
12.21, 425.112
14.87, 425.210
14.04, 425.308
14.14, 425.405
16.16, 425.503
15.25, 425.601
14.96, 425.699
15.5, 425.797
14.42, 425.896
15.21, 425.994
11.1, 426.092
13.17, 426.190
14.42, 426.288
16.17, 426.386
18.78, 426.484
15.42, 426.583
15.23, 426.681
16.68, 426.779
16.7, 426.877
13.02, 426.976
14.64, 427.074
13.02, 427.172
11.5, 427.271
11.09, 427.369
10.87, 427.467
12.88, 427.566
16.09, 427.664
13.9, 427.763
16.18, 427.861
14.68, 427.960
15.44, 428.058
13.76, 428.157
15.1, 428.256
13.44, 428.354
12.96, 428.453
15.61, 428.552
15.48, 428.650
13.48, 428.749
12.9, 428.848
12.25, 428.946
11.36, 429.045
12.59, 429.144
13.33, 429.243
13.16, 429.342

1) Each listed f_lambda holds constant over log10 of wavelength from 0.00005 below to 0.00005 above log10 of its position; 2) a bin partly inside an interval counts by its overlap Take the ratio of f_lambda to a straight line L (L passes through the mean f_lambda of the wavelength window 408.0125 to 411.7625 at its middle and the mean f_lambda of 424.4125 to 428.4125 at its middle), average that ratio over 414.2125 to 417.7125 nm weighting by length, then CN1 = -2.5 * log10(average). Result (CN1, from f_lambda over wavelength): 0.08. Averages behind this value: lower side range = 13.8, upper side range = 14.7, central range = 13.2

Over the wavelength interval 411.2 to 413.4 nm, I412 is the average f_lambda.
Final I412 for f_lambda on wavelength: 13.8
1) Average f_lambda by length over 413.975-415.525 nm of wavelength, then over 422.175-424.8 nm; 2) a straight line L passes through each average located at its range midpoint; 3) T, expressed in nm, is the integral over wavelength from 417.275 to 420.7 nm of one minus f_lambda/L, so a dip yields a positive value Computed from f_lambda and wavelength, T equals 0.31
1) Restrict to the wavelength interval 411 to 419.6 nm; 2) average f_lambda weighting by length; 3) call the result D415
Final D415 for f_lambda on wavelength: 13.5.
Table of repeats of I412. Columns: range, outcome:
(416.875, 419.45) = 12.9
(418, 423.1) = 14.1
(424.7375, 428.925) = 14.4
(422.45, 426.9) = 14.9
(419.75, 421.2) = 13.8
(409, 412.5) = 13.4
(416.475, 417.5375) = 12.6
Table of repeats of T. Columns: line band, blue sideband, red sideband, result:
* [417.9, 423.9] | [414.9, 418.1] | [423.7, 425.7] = 0.147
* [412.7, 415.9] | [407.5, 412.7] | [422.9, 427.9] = 0.097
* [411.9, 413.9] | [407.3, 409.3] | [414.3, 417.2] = 0.000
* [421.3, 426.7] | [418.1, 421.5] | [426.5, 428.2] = -0.344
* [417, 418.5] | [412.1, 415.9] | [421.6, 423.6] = 0.199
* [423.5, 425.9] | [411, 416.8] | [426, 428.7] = -0.186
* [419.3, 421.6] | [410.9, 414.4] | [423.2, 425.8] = 0.078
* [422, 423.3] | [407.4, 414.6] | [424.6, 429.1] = 0.025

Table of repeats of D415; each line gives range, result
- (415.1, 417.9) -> 12.9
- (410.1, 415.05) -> 13.6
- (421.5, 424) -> 14.5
